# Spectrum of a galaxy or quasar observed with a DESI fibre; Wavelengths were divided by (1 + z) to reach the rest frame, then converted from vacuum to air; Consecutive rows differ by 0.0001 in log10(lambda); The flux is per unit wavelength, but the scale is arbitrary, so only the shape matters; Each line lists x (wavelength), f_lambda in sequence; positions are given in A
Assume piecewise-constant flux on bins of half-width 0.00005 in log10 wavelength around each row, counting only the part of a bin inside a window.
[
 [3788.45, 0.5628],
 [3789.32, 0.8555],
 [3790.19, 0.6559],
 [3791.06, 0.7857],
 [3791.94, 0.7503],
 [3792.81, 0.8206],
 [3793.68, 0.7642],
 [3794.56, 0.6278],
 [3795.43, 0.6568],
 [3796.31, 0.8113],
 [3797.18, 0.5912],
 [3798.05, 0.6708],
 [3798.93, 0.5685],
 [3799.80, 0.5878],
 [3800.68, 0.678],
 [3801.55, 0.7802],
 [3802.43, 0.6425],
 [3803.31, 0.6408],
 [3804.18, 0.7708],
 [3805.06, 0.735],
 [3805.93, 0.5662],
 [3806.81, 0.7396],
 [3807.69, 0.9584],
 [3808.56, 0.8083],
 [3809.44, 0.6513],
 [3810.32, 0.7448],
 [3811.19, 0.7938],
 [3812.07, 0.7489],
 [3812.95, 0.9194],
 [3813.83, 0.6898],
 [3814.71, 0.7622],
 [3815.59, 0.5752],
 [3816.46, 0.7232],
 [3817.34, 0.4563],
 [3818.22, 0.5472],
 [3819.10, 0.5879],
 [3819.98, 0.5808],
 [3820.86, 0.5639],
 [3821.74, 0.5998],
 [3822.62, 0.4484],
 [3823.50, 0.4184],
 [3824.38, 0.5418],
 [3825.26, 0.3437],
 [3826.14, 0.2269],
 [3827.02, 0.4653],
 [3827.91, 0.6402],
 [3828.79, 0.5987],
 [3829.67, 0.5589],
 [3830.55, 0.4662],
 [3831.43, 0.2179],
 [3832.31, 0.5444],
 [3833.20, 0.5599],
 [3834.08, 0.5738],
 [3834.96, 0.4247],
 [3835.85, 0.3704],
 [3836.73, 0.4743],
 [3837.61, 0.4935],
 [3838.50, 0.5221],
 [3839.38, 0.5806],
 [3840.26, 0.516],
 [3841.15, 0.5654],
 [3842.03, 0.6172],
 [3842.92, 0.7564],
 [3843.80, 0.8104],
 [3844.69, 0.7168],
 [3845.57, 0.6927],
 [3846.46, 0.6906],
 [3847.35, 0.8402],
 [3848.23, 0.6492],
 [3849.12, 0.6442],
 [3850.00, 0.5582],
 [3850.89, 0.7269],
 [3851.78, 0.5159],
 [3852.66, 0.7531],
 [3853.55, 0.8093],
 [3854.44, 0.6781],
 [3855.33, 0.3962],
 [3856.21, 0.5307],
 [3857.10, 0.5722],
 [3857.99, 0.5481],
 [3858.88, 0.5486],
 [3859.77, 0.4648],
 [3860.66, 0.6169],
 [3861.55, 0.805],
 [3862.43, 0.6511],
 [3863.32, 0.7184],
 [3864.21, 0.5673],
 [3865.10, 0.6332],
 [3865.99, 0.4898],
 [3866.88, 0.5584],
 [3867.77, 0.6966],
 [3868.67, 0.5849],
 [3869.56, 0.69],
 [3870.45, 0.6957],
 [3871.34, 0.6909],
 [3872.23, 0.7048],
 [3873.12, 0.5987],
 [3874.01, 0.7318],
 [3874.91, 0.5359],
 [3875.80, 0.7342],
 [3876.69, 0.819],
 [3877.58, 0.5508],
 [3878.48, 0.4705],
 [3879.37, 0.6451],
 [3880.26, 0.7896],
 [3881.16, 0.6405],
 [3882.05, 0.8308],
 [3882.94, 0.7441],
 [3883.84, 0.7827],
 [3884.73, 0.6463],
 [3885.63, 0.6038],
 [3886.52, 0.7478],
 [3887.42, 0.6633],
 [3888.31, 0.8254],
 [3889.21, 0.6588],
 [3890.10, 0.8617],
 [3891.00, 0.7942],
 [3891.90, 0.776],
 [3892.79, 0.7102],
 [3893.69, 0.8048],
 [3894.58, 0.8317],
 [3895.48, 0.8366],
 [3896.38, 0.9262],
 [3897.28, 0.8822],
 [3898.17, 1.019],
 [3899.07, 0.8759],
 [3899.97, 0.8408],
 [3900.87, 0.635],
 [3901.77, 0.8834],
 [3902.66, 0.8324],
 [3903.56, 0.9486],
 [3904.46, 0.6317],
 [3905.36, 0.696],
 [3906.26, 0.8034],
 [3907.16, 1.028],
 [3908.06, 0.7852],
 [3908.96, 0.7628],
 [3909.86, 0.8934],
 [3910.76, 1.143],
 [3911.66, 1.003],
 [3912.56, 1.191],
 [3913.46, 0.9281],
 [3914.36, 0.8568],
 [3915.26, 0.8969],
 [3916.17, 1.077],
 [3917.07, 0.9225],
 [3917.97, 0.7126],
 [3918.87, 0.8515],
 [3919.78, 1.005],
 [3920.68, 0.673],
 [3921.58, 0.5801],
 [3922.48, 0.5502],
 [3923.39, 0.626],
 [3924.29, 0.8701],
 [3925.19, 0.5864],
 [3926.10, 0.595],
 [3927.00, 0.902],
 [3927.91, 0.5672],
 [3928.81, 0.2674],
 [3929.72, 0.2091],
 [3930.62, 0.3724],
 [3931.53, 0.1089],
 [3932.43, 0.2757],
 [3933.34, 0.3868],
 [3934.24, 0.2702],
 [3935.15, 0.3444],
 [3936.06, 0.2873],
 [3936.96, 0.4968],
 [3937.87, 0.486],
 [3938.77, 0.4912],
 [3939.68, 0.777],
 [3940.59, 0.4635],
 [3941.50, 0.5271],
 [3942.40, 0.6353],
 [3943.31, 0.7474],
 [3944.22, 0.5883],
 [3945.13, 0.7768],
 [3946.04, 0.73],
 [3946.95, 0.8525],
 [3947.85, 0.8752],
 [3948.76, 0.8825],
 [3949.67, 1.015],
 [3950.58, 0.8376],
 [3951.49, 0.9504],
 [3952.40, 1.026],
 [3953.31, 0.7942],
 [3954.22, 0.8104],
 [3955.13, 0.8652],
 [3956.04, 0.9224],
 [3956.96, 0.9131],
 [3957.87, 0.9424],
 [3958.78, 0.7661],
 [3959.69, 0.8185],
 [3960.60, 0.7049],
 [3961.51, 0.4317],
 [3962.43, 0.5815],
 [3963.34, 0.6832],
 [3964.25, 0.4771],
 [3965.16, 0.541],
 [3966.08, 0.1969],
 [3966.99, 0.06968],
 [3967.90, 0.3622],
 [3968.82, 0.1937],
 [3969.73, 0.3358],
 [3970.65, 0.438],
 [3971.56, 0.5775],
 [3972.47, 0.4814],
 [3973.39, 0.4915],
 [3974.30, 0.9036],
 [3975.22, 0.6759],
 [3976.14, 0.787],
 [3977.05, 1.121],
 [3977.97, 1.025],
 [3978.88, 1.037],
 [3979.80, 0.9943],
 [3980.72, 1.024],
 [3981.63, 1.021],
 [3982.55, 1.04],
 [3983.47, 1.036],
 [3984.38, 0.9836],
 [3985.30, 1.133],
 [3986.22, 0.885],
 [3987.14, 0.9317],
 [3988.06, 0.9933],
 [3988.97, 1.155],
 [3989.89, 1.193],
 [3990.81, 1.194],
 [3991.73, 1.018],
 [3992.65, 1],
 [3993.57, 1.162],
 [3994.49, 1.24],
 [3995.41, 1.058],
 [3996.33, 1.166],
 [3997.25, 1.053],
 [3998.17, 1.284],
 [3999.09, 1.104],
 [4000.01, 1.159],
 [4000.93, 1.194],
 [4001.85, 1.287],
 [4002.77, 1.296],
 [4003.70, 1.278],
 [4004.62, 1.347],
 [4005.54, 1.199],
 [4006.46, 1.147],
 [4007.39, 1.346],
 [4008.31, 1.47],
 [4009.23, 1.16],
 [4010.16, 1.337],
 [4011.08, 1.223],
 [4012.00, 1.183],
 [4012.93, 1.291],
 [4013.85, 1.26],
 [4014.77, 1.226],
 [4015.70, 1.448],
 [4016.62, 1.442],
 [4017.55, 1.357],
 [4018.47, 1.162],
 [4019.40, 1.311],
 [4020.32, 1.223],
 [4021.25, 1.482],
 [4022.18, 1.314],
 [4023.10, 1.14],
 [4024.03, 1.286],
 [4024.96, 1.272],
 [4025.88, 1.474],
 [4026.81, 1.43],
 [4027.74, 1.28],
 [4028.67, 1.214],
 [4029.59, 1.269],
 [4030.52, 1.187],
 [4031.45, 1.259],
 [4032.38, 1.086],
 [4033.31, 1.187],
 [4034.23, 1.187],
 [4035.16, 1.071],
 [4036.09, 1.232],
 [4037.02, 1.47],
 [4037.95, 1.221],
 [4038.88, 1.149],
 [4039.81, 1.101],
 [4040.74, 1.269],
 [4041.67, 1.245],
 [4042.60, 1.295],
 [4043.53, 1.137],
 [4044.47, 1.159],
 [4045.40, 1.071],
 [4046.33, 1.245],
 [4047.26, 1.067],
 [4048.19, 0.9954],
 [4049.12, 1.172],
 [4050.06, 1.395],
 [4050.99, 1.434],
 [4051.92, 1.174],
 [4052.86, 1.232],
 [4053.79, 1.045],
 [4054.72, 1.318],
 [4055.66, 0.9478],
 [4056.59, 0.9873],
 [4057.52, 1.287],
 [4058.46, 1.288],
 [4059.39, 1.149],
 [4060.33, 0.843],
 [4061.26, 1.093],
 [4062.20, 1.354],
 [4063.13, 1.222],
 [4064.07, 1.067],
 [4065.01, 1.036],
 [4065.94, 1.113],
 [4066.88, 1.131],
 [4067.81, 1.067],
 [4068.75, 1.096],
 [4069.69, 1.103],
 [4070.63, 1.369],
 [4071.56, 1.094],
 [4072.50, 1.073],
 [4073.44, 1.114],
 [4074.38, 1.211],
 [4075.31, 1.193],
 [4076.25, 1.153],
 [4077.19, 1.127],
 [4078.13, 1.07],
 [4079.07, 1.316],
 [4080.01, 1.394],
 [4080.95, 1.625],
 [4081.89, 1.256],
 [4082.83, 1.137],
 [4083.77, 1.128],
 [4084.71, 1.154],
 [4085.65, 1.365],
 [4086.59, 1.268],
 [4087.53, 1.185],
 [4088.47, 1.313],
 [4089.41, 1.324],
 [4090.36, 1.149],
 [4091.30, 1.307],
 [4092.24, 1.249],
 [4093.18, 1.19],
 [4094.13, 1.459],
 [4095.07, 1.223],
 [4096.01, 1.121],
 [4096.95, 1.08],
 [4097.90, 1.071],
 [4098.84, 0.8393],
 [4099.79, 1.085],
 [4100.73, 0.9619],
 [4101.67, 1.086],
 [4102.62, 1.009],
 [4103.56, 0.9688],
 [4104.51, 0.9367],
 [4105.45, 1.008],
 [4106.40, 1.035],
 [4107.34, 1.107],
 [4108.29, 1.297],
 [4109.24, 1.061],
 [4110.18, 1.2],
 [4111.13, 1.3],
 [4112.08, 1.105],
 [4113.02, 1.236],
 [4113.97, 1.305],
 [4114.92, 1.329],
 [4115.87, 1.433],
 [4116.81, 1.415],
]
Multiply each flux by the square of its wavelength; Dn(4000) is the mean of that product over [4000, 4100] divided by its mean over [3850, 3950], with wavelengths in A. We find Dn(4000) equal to 1.89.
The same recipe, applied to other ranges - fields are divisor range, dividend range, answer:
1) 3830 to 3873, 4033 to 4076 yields 2.15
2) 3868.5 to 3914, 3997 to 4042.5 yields 1.72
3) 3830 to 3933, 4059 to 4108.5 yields 1.87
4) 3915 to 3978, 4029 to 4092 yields 1.97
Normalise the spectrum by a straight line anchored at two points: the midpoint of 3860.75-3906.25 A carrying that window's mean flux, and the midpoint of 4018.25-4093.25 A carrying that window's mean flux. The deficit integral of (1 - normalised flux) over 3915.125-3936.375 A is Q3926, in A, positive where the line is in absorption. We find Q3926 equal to 6.6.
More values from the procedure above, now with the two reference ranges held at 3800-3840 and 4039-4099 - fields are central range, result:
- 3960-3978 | 7.7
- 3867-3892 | 1.4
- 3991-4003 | -1.7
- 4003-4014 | -2.4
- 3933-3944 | 4.8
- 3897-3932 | 1.9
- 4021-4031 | -2.0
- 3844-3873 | 1.9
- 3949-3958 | 0.0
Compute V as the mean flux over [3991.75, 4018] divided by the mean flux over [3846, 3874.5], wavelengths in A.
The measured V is 1.9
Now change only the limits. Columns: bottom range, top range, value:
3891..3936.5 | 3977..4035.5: 1.64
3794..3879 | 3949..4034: 1.65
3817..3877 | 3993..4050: 2.11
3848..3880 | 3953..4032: 1.62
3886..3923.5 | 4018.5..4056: 1.47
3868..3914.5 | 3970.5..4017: 1.40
